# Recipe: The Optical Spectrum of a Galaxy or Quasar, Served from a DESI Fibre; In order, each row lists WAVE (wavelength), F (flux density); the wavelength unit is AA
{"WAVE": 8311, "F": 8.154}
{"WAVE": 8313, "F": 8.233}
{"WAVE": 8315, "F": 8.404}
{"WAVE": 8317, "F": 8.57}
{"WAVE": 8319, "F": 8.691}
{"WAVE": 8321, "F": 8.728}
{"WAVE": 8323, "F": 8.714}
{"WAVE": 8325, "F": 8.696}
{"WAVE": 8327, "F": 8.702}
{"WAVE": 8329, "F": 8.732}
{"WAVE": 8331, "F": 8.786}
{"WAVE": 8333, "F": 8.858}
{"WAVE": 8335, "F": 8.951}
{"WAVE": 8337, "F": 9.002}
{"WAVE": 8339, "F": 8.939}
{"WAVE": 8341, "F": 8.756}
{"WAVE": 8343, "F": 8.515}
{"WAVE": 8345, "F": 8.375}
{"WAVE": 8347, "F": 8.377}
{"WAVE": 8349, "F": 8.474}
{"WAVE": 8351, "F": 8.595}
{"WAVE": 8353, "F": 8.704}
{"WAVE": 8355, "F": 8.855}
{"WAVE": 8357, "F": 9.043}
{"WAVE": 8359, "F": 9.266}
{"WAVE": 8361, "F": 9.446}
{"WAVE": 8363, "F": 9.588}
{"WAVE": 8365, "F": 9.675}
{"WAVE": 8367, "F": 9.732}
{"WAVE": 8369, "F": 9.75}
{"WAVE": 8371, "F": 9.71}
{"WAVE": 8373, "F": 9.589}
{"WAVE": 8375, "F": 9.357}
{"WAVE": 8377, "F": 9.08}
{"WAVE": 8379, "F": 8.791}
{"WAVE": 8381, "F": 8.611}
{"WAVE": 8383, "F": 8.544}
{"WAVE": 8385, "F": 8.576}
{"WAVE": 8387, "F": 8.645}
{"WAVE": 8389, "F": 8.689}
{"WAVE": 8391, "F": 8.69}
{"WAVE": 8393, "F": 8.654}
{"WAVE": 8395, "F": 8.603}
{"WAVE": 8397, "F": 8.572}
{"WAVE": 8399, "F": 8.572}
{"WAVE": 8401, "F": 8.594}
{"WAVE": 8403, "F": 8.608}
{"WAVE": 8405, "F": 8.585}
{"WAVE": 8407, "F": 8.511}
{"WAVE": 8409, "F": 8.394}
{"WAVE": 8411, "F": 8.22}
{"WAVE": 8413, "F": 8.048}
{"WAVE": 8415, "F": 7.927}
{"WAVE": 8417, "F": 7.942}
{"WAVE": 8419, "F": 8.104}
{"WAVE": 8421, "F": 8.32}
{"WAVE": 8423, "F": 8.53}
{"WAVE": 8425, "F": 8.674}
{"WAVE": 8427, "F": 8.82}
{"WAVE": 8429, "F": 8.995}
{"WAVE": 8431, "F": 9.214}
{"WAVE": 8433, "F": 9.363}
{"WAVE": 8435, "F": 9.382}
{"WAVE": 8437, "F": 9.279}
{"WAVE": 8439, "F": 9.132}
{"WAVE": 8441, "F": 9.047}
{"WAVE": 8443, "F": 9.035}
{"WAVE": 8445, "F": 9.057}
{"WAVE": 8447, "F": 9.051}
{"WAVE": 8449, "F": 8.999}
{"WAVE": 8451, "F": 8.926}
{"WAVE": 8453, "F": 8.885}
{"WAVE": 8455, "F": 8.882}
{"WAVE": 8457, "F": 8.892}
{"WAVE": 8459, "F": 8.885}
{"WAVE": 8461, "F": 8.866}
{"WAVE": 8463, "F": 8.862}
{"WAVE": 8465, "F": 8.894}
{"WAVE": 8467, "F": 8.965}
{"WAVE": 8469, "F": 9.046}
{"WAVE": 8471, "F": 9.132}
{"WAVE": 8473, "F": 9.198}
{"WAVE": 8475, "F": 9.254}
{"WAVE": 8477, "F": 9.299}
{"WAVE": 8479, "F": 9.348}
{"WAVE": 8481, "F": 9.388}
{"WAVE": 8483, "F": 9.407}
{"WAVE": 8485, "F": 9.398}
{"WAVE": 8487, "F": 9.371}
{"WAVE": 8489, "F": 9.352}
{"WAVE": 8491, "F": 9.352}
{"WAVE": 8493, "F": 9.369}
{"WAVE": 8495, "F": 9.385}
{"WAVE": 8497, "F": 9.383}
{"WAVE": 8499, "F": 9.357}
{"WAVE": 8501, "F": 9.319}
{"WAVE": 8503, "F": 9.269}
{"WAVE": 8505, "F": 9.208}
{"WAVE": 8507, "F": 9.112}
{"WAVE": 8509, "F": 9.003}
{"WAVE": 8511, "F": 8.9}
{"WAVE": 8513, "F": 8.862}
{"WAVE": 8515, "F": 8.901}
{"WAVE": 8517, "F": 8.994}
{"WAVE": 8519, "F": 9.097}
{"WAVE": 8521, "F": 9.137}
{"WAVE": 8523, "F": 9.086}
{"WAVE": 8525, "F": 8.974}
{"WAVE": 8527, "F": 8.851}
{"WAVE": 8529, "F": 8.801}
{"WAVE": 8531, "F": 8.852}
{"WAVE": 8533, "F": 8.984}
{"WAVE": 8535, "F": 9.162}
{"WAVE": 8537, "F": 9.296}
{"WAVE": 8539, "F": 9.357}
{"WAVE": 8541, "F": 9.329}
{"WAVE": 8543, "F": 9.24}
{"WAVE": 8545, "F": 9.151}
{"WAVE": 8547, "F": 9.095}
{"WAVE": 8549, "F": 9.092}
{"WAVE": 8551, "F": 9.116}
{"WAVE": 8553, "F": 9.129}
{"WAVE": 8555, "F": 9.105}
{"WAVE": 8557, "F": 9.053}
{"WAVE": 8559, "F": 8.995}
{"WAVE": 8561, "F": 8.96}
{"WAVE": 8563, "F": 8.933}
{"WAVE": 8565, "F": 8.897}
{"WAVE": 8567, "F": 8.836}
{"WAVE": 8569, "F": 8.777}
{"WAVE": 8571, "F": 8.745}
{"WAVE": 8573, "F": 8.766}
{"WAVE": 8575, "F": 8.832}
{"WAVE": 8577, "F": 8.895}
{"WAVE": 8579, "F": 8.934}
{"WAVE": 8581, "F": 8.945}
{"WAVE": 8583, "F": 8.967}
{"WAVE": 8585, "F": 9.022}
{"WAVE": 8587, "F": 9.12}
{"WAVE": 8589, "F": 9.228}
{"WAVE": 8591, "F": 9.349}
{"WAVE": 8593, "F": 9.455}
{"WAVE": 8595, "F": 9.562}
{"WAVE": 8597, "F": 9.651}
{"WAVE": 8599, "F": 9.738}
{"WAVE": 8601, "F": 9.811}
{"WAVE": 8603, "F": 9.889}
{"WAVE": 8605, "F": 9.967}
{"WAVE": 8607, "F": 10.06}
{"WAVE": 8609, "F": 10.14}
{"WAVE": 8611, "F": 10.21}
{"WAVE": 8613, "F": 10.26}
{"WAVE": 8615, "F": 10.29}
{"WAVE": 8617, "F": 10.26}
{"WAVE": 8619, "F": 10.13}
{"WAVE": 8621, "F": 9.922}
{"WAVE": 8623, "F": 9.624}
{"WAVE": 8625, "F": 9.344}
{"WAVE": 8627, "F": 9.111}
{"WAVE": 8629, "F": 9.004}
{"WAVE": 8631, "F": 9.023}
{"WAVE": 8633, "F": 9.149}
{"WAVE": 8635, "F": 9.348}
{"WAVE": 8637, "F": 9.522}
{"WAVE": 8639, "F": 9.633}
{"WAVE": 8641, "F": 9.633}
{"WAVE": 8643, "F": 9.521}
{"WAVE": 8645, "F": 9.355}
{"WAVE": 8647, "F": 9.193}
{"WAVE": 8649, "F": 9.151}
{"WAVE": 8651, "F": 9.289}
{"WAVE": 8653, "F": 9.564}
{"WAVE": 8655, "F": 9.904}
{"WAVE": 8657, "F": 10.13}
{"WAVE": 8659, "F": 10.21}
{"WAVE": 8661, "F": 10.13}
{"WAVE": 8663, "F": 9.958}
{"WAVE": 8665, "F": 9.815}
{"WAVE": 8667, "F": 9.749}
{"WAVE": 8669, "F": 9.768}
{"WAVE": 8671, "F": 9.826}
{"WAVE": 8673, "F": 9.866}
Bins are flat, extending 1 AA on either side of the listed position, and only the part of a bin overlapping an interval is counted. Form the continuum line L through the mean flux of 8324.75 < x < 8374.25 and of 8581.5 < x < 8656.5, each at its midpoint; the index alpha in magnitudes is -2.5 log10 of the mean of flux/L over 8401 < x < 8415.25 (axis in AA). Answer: 0.10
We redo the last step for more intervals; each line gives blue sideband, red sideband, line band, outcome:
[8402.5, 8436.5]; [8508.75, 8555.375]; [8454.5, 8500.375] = -0.04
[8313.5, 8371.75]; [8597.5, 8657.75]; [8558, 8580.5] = 0.08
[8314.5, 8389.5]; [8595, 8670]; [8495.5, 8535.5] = 0.04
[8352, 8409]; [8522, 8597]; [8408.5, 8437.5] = 0.05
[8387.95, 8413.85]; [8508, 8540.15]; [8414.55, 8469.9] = -0.02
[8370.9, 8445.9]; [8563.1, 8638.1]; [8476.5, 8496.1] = -0.04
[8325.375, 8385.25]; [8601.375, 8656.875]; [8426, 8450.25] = 0.01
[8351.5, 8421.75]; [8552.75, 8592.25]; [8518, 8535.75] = -0.01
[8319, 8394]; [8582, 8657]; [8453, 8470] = 0.03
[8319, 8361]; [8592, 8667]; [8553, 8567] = 0.06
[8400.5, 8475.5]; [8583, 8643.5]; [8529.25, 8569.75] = 0.03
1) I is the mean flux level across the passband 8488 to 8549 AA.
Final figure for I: 9.14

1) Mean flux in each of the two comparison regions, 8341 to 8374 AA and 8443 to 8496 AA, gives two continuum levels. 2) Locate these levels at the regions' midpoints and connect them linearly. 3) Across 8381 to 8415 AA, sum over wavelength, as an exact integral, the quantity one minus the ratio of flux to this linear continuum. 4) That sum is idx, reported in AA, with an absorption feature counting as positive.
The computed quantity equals 2.21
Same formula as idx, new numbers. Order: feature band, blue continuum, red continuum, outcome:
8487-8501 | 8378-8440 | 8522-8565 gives -0.7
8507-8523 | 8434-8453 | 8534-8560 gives 0.2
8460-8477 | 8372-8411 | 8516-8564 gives -0.3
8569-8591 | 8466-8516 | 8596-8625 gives 1.9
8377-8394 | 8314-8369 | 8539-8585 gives 0.4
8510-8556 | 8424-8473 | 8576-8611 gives 1.1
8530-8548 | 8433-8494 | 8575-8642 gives 0.4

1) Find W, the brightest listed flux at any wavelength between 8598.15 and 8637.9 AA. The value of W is 10.29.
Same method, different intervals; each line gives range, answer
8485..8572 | 9.398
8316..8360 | 9.266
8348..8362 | 9.446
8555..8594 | 9.455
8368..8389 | 9.75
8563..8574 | 8.933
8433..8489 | 9.407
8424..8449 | 9.382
